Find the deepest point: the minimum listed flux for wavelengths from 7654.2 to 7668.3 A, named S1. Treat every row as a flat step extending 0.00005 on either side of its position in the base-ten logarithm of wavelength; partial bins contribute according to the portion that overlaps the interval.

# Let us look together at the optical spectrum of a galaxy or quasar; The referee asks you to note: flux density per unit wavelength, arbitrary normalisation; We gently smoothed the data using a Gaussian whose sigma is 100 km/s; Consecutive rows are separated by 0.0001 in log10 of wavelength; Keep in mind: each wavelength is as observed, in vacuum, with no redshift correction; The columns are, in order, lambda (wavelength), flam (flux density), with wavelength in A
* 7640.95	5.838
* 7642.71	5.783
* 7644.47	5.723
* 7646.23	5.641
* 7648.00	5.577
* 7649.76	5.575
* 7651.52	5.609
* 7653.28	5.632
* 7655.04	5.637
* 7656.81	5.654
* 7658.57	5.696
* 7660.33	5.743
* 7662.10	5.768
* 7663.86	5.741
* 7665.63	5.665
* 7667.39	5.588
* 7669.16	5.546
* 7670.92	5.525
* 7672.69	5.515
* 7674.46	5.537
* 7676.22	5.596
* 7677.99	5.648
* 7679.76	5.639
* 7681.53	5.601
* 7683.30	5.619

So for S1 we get 5.588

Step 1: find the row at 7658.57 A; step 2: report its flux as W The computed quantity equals 5.696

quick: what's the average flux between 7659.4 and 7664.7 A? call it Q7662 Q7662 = 5.75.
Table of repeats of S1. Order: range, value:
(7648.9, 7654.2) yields 5.575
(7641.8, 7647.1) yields 5.641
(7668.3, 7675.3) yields 5.515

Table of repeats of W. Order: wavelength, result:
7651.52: 5.609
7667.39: 5.588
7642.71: 5.783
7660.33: 5.743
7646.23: 5.641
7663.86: 5.741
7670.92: 5.525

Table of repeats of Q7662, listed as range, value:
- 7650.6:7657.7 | 5.63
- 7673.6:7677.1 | 5.58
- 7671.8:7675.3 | 5.52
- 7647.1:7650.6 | 5.56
